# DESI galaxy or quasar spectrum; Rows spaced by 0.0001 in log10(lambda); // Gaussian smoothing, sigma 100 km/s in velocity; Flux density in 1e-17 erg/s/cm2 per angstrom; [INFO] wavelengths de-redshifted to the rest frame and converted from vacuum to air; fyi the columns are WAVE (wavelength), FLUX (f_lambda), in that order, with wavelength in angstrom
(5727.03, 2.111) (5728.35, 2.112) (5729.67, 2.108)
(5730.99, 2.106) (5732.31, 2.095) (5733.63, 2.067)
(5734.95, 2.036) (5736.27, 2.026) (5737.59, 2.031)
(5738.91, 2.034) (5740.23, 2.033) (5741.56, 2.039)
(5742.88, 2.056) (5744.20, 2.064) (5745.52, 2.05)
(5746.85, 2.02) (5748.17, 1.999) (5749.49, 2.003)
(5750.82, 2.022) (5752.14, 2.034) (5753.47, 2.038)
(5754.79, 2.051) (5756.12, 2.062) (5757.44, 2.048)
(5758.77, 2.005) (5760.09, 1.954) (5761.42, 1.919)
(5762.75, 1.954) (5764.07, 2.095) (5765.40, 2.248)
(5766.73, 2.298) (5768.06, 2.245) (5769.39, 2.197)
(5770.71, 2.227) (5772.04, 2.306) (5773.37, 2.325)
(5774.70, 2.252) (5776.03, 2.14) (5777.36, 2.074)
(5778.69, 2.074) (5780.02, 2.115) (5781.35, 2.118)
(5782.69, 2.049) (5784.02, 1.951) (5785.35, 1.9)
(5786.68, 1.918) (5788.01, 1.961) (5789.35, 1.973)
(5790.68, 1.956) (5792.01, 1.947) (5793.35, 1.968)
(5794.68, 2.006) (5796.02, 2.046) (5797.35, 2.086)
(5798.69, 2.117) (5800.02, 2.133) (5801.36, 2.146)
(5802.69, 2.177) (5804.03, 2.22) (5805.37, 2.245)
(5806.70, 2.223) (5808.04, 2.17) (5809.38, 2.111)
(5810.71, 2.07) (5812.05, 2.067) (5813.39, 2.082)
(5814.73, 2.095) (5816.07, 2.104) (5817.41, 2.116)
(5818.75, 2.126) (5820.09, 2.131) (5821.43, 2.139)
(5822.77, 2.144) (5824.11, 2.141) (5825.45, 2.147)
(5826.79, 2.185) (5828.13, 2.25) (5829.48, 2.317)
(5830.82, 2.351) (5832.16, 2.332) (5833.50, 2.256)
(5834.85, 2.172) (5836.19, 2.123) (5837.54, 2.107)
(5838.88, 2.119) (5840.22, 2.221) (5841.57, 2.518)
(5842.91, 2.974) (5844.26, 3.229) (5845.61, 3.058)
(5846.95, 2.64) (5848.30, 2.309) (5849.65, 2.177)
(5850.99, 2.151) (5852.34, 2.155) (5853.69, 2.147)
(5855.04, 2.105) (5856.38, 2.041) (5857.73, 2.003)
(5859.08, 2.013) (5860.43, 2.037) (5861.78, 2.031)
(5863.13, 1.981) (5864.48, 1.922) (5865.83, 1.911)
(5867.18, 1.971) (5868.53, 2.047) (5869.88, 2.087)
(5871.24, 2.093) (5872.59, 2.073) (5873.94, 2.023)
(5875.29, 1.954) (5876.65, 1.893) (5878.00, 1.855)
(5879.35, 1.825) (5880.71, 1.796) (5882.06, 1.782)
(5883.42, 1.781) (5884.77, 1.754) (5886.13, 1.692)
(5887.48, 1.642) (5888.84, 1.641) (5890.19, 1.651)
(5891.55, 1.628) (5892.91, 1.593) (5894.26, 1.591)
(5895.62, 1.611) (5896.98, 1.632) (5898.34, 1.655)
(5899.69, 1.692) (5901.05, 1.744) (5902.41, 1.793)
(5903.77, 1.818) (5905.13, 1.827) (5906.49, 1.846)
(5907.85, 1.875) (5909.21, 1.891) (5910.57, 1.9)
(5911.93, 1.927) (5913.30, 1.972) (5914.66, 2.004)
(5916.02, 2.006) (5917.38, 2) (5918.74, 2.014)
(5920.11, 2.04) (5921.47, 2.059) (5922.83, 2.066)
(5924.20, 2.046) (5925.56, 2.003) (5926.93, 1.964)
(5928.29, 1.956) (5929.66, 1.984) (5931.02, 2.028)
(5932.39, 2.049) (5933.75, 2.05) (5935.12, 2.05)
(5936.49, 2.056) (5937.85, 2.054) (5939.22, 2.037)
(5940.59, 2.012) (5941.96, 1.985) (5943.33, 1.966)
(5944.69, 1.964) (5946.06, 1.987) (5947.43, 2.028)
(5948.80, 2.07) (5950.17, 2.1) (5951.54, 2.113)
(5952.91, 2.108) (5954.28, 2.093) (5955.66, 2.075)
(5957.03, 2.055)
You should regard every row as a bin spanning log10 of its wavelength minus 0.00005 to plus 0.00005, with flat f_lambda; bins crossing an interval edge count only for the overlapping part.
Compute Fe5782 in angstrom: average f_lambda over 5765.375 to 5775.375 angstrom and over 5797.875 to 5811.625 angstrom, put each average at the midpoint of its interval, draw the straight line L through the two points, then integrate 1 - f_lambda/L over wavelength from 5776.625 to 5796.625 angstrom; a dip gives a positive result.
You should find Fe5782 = 1.90 angstrom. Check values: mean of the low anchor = 2.26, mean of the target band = 2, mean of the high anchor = 2.16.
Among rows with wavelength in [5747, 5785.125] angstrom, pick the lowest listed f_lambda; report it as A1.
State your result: 1.919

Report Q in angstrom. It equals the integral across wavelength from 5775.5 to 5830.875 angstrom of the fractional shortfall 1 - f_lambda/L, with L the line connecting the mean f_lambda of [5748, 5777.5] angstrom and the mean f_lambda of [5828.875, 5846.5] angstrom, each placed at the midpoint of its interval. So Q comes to 4.7 angstrom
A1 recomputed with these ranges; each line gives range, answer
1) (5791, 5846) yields 1.947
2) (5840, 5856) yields 2.105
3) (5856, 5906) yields 1.591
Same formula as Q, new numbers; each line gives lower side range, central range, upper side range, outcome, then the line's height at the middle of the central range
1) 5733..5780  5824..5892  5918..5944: -1.8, 2.05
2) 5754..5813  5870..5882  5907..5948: 0.6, 2.03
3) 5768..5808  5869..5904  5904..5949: 4.2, 2.02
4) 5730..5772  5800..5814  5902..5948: -0.7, 2.04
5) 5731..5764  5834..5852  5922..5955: -3.6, 2.03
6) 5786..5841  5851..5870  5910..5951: 0.4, 2.08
